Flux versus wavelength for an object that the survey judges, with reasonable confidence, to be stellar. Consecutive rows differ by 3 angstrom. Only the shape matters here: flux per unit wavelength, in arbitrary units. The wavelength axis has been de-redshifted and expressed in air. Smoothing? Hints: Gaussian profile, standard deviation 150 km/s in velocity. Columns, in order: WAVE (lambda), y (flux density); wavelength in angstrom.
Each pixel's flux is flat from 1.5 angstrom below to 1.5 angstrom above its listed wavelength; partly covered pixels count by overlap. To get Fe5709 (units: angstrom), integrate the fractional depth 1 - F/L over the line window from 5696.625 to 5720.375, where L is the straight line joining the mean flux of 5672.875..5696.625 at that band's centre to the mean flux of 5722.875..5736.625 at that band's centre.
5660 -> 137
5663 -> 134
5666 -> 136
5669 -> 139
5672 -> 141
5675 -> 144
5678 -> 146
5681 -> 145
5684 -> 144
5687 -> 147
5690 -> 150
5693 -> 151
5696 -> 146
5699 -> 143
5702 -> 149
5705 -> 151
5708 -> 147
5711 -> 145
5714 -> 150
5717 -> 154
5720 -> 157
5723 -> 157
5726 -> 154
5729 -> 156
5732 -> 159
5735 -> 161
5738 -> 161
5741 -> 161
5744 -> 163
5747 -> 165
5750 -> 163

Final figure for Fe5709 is 0.51 angstrom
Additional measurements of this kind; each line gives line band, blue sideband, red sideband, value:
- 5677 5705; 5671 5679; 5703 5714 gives -0.2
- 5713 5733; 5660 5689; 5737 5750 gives 0.1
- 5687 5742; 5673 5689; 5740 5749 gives 0.7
